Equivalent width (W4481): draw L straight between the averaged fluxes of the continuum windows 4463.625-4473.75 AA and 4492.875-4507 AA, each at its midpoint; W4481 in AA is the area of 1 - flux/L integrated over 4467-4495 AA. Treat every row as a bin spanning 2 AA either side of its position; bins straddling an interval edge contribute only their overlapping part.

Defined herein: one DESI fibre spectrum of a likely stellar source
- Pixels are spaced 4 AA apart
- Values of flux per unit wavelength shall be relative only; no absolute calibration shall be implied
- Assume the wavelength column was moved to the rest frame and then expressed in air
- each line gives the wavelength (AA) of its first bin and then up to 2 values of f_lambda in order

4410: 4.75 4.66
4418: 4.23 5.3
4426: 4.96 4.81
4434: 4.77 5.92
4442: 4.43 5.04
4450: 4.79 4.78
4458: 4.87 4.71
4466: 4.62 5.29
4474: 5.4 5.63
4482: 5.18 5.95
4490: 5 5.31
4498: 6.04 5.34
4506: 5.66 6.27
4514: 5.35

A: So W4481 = -0.7 AA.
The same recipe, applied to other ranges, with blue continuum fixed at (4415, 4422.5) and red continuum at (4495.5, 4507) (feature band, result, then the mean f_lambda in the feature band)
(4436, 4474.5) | 0.9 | 4.97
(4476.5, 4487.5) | -0.3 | 5.57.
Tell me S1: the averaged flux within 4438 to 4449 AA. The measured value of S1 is 4.96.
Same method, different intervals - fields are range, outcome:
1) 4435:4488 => 5.12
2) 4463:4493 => 5.28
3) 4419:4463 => 4.93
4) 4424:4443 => 5.01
